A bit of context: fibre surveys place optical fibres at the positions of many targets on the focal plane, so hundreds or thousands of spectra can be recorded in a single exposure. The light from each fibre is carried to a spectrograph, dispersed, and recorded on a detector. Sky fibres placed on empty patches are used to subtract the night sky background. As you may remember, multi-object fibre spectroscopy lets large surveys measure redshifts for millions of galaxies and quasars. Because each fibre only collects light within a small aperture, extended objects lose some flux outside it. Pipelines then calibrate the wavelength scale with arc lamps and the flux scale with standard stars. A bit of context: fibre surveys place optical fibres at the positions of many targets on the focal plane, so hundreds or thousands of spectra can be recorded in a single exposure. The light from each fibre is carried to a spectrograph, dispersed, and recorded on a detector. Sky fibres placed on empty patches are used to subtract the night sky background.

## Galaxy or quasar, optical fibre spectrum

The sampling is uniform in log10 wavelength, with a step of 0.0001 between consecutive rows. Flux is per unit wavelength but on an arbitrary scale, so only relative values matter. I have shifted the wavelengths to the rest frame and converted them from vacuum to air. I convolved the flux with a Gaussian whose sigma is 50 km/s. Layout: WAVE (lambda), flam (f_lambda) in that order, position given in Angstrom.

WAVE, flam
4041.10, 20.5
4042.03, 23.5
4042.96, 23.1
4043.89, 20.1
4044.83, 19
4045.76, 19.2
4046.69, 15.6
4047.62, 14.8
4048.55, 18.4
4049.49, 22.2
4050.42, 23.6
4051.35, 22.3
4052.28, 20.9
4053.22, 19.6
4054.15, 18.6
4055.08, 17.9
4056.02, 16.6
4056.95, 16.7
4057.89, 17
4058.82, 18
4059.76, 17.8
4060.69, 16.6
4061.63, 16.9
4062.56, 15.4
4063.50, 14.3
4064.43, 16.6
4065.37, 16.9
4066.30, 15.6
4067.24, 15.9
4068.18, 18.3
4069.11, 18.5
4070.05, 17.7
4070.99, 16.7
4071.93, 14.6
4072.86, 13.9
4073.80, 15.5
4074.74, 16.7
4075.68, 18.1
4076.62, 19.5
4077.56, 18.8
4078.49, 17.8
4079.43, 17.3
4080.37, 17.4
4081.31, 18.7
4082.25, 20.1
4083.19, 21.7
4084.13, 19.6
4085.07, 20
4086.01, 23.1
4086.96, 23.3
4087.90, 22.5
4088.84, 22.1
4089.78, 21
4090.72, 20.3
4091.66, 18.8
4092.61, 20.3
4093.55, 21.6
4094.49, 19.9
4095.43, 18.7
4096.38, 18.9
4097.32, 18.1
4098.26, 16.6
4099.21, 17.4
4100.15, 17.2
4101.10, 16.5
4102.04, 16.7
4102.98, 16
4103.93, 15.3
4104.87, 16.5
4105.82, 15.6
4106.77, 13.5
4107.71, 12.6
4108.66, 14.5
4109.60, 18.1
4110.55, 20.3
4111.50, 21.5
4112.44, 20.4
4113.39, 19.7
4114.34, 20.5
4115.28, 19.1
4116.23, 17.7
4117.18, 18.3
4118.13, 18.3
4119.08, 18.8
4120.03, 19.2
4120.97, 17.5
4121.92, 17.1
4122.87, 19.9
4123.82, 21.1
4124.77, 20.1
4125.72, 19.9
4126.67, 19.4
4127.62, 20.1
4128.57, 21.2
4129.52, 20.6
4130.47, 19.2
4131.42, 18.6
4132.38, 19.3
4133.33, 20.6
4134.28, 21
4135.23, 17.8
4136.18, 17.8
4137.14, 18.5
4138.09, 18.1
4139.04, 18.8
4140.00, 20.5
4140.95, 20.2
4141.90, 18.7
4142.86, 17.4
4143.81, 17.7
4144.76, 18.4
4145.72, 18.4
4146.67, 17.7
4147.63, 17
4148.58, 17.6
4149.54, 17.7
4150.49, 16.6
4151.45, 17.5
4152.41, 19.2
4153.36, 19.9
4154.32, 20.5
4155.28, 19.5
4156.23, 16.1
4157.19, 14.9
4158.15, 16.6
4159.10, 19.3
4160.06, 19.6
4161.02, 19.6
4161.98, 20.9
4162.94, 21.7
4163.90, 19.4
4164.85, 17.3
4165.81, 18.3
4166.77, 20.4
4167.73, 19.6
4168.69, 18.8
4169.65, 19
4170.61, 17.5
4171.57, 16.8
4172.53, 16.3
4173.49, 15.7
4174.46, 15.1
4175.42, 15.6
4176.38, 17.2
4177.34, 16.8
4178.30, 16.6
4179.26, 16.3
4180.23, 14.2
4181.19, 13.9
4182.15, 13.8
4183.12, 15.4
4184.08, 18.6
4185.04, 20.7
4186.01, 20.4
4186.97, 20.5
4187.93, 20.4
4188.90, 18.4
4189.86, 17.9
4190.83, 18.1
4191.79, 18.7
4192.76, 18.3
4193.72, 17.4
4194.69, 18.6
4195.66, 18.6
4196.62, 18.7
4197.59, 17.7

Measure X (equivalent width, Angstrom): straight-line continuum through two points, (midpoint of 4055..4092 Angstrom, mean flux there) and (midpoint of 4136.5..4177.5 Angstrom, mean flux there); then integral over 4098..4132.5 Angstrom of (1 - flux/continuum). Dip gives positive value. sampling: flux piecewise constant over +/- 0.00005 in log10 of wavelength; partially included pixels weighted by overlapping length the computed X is -0.1 Angstrom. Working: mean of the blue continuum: 18.1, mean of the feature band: 18.2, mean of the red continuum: 18.2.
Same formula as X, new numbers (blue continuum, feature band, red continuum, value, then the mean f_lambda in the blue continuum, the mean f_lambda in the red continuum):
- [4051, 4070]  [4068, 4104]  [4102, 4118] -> -2.38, 17.5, 17.5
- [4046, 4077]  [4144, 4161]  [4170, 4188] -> -1.05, 17.5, 16.9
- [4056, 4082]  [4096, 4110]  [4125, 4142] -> 1.59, 17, 19.5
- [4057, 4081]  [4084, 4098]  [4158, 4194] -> -2.79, 16.9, 17.9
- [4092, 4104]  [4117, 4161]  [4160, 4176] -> -1.40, 18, 18.3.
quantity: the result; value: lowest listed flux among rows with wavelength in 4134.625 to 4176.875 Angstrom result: 14.9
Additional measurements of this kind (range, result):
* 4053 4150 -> 12.6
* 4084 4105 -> 15.3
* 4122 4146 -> 17.4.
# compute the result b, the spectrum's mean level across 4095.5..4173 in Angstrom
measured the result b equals 18.4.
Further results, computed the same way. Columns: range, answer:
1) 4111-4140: 19.4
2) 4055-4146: 18.4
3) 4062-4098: 18.5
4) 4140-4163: 18.4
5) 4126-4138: 19.5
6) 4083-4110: 18.5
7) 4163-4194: 17.7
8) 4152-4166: 18.9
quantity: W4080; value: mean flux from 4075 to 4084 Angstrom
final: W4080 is 18.8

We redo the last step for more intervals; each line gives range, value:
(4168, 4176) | 16.9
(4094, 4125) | 17.9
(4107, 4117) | 18.3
